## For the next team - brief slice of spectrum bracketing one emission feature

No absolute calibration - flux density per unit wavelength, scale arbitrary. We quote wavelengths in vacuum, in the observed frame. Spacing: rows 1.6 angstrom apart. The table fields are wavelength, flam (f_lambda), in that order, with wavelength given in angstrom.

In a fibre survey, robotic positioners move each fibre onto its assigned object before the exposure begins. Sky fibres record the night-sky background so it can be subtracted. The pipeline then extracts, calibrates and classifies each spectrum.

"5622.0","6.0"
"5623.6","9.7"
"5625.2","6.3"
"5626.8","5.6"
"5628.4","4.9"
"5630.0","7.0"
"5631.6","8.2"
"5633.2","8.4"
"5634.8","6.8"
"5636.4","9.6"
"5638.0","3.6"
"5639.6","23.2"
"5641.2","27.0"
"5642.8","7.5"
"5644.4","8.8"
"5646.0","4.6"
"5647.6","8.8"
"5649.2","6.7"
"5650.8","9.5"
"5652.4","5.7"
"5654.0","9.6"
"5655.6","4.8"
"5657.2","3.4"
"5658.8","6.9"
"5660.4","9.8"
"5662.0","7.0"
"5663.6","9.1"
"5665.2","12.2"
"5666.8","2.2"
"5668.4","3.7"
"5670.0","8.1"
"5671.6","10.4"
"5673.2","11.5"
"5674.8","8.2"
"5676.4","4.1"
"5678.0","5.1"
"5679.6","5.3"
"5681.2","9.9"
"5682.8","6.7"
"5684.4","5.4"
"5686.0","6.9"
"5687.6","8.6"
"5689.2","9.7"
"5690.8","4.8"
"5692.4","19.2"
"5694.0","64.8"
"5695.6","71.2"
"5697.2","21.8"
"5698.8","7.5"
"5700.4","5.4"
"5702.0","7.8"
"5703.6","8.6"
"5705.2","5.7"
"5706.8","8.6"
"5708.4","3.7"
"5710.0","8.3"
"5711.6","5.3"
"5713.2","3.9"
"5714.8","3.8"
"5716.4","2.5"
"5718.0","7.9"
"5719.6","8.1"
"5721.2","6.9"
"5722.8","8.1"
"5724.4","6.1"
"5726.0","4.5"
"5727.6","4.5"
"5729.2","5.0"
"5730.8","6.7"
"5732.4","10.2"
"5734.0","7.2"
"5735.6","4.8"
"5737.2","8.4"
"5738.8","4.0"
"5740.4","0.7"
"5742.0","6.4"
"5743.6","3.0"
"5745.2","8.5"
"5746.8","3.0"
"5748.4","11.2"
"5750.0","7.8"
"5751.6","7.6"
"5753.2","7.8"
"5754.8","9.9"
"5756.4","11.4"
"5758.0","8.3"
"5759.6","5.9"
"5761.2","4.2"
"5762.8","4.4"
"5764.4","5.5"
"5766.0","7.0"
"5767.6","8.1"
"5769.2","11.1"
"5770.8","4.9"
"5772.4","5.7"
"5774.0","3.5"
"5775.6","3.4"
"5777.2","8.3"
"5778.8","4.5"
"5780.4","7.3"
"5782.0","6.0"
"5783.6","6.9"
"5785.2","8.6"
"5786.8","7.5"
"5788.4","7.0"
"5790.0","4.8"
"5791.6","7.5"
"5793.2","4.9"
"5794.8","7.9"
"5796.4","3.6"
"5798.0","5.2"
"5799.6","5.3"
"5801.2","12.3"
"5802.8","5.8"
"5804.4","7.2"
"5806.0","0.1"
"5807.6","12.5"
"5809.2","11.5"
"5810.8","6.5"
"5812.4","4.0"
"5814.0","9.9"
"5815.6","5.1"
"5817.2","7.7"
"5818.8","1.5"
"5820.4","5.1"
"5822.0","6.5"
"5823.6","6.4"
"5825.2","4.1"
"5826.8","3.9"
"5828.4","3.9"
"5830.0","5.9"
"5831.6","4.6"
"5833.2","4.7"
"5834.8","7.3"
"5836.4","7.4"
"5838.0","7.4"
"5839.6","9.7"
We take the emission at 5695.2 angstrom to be [O III] 5007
